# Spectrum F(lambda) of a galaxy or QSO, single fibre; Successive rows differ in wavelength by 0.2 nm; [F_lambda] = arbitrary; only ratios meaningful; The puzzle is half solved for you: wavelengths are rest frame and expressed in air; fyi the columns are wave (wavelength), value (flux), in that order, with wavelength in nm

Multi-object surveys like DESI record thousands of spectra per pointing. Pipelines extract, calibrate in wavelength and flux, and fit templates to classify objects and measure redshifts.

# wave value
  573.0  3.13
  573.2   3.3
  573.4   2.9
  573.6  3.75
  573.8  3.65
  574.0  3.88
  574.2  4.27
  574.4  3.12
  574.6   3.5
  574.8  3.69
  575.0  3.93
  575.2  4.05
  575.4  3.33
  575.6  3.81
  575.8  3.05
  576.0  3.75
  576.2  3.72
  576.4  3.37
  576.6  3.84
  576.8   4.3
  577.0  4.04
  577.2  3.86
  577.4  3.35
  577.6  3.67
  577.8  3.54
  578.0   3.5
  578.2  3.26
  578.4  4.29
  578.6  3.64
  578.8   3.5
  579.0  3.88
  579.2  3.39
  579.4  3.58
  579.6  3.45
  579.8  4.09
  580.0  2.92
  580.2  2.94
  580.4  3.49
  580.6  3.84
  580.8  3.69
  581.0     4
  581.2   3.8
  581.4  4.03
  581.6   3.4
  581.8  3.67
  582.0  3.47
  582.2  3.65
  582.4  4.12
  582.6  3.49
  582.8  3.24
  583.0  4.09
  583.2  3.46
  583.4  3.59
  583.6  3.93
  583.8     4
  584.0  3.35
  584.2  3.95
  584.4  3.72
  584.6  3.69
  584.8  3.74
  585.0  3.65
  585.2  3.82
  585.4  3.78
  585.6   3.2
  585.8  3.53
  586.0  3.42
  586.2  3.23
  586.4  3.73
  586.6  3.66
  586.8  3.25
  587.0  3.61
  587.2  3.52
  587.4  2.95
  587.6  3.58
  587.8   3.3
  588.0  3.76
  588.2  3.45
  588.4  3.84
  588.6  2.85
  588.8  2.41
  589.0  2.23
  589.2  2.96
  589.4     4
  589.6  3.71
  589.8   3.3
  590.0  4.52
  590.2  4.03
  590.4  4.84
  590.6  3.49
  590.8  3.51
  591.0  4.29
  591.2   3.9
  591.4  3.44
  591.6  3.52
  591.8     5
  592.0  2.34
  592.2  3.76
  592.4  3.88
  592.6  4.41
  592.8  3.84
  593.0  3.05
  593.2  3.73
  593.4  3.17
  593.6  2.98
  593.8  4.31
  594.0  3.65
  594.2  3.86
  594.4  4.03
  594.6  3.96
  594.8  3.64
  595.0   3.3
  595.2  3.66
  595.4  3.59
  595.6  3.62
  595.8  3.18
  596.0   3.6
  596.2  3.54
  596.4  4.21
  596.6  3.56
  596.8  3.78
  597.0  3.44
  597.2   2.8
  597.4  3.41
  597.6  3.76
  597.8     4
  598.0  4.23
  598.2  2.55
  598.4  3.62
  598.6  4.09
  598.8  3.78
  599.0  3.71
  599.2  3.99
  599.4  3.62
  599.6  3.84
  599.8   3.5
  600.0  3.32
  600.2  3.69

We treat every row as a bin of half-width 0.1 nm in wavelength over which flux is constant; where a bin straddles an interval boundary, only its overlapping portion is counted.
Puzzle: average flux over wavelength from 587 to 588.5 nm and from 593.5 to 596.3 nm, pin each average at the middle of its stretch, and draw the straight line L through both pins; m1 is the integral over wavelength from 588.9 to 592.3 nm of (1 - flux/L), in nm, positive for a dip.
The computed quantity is -0.14 nm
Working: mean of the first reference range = 3.49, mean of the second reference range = 3.64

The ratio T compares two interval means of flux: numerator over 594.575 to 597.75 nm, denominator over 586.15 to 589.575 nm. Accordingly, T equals 1.07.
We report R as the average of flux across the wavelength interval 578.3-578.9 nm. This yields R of 3.81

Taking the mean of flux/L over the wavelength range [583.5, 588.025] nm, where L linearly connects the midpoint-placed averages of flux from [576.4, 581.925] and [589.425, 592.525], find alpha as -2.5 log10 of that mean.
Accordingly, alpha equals 0.05 mag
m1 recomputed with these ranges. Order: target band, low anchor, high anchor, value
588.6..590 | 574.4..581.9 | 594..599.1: 0.18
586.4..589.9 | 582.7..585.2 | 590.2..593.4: 0.39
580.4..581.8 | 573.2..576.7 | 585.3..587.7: -0.09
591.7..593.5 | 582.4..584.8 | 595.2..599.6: -0.02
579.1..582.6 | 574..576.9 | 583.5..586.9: 0.04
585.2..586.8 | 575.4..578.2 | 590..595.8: 0.08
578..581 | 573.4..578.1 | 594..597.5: 0.07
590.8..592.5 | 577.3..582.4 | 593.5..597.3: -0.06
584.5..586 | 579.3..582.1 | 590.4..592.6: 0.03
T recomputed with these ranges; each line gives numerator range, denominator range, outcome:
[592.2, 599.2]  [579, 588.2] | 1.02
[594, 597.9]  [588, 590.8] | 1.03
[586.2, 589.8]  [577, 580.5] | 0.94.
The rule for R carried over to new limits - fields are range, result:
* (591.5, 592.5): 3.7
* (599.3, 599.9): 3.65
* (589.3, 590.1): 3.88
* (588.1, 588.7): 3.38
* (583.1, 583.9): 3.75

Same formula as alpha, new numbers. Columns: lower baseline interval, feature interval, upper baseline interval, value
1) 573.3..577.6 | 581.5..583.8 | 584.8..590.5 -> -0.03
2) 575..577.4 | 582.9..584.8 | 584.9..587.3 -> -0.05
